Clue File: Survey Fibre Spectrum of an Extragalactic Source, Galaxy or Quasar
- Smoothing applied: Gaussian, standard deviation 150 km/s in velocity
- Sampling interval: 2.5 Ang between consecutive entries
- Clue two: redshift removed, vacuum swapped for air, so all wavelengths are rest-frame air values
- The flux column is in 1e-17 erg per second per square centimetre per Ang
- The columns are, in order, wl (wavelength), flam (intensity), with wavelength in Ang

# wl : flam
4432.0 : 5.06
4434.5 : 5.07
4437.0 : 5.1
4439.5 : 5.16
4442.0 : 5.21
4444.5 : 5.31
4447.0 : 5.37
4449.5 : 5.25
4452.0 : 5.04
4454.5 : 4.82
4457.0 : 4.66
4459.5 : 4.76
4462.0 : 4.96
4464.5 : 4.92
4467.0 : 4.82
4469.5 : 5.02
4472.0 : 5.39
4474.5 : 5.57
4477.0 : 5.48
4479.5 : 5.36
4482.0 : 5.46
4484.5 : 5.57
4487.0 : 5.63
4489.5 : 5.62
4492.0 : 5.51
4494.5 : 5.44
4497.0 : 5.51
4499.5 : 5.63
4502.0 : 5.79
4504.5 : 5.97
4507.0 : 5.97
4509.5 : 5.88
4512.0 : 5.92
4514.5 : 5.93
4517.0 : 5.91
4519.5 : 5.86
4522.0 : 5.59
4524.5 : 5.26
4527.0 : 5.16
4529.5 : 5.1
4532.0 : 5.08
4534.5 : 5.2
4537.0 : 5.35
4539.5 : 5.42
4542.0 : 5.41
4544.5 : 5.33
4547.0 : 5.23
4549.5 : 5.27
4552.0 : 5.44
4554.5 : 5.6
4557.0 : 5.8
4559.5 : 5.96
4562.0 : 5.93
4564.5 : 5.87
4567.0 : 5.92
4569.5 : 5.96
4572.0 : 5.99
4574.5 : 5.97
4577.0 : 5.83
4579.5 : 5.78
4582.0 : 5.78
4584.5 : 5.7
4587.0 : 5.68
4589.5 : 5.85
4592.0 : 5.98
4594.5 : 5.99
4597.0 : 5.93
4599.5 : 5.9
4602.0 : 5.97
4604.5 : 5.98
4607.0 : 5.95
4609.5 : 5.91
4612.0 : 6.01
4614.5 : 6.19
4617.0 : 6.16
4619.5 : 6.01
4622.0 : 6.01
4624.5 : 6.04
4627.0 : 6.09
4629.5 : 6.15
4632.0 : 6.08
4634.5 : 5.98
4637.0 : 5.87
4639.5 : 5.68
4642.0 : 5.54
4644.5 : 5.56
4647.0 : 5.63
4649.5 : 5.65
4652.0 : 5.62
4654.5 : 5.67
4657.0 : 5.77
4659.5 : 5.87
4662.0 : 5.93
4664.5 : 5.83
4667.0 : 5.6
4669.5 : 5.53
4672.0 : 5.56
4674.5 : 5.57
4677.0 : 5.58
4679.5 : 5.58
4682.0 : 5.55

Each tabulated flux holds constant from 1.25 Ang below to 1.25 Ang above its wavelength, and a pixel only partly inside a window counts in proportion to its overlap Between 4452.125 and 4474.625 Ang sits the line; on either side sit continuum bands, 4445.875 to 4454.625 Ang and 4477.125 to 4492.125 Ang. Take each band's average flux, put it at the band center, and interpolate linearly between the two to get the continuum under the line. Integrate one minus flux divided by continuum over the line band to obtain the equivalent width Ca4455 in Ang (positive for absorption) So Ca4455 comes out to 1.4 Ang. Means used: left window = 5.16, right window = 5.52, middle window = 4.96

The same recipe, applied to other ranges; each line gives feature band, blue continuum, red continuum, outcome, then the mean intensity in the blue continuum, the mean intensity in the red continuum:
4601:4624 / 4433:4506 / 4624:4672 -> -1.4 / 5.29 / 5.78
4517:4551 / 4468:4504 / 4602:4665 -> 1.7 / 5.5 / 5.89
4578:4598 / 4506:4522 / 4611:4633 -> 0.6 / 5.89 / 6.08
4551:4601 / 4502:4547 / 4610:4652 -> -1.1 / 5.55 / 5.91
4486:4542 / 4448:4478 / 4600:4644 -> -2.4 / 5.06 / 5.97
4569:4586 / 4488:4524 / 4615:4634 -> 0.3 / 5.74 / 6.08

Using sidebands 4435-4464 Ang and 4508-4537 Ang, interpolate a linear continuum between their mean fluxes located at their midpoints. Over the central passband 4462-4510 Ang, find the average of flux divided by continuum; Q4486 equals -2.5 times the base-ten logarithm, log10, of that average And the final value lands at -0.037 mag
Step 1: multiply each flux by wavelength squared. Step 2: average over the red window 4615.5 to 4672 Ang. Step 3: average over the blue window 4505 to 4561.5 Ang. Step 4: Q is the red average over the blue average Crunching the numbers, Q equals 1.1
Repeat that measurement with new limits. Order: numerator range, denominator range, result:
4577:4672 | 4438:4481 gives 1.23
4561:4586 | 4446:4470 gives 1.25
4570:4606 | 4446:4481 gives 1.22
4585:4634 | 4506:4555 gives 1.13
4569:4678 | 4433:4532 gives 1.16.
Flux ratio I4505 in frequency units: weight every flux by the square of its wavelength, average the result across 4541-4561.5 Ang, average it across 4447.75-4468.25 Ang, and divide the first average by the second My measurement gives 1.2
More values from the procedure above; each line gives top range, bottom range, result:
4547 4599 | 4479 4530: 1.06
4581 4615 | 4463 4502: 1.15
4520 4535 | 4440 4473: 1.08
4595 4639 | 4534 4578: 1.09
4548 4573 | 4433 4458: 1.19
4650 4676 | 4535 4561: 1.09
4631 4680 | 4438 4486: 1.20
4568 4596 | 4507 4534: 1.08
